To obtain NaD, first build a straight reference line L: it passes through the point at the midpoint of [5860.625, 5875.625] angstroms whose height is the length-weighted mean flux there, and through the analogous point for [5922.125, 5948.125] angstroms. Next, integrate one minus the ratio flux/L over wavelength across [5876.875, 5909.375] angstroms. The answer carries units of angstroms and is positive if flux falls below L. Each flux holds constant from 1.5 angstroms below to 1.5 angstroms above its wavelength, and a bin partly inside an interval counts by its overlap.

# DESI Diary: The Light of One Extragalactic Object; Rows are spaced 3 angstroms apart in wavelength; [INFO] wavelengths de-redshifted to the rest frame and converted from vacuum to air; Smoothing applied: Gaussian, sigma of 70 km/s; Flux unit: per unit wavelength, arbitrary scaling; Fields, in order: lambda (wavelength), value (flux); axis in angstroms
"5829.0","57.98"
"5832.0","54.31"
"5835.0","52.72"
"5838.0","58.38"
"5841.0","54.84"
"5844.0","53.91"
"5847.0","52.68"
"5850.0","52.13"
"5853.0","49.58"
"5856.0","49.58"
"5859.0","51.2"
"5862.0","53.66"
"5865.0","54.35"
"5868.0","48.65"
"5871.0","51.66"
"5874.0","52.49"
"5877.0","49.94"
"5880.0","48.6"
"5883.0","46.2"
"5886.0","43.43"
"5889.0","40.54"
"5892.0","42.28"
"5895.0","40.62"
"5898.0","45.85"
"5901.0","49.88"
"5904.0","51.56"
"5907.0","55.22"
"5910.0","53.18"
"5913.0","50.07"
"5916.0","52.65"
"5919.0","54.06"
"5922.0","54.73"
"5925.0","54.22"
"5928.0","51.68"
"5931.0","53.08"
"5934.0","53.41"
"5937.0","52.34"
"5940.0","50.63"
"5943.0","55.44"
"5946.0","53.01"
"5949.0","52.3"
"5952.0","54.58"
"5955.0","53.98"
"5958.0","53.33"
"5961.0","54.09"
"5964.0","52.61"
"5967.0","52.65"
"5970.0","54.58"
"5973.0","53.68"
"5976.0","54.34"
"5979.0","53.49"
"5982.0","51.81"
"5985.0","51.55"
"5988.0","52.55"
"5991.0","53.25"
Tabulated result 3.5 angstroms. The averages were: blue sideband 52.1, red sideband 53.1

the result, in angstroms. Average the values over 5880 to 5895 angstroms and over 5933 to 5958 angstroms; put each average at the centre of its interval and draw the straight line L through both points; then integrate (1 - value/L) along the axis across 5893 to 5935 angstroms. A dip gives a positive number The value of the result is -2.98 angstroms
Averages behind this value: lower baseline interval 43.4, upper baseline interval 53.2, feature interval 51.3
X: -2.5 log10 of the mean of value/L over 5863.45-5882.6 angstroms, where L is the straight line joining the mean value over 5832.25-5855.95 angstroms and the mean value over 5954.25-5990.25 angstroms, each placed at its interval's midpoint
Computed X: 0.054 mag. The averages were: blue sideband 53.3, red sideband 53.2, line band 50.7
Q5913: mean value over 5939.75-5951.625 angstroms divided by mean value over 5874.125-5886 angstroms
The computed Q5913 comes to 1.11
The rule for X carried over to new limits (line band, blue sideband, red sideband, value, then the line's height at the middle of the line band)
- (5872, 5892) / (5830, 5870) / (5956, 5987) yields 0.137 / 52.9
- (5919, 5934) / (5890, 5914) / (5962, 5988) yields -0.074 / 50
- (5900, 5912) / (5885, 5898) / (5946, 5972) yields -0.177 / 44.6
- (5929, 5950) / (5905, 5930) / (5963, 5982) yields 0.009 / 53.3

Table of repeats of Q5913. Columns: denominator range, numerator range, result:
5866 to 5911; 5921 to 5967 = 1.11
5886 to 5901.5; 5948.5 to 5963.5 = 1.24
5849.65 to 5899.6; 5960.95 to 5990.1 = 1.10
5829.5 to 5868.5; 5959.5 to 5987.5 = 1.00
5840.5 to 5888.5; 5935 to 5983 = 1.06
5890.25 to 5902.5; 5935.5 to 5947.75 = 1.19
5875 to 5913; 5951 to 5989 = 1.12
